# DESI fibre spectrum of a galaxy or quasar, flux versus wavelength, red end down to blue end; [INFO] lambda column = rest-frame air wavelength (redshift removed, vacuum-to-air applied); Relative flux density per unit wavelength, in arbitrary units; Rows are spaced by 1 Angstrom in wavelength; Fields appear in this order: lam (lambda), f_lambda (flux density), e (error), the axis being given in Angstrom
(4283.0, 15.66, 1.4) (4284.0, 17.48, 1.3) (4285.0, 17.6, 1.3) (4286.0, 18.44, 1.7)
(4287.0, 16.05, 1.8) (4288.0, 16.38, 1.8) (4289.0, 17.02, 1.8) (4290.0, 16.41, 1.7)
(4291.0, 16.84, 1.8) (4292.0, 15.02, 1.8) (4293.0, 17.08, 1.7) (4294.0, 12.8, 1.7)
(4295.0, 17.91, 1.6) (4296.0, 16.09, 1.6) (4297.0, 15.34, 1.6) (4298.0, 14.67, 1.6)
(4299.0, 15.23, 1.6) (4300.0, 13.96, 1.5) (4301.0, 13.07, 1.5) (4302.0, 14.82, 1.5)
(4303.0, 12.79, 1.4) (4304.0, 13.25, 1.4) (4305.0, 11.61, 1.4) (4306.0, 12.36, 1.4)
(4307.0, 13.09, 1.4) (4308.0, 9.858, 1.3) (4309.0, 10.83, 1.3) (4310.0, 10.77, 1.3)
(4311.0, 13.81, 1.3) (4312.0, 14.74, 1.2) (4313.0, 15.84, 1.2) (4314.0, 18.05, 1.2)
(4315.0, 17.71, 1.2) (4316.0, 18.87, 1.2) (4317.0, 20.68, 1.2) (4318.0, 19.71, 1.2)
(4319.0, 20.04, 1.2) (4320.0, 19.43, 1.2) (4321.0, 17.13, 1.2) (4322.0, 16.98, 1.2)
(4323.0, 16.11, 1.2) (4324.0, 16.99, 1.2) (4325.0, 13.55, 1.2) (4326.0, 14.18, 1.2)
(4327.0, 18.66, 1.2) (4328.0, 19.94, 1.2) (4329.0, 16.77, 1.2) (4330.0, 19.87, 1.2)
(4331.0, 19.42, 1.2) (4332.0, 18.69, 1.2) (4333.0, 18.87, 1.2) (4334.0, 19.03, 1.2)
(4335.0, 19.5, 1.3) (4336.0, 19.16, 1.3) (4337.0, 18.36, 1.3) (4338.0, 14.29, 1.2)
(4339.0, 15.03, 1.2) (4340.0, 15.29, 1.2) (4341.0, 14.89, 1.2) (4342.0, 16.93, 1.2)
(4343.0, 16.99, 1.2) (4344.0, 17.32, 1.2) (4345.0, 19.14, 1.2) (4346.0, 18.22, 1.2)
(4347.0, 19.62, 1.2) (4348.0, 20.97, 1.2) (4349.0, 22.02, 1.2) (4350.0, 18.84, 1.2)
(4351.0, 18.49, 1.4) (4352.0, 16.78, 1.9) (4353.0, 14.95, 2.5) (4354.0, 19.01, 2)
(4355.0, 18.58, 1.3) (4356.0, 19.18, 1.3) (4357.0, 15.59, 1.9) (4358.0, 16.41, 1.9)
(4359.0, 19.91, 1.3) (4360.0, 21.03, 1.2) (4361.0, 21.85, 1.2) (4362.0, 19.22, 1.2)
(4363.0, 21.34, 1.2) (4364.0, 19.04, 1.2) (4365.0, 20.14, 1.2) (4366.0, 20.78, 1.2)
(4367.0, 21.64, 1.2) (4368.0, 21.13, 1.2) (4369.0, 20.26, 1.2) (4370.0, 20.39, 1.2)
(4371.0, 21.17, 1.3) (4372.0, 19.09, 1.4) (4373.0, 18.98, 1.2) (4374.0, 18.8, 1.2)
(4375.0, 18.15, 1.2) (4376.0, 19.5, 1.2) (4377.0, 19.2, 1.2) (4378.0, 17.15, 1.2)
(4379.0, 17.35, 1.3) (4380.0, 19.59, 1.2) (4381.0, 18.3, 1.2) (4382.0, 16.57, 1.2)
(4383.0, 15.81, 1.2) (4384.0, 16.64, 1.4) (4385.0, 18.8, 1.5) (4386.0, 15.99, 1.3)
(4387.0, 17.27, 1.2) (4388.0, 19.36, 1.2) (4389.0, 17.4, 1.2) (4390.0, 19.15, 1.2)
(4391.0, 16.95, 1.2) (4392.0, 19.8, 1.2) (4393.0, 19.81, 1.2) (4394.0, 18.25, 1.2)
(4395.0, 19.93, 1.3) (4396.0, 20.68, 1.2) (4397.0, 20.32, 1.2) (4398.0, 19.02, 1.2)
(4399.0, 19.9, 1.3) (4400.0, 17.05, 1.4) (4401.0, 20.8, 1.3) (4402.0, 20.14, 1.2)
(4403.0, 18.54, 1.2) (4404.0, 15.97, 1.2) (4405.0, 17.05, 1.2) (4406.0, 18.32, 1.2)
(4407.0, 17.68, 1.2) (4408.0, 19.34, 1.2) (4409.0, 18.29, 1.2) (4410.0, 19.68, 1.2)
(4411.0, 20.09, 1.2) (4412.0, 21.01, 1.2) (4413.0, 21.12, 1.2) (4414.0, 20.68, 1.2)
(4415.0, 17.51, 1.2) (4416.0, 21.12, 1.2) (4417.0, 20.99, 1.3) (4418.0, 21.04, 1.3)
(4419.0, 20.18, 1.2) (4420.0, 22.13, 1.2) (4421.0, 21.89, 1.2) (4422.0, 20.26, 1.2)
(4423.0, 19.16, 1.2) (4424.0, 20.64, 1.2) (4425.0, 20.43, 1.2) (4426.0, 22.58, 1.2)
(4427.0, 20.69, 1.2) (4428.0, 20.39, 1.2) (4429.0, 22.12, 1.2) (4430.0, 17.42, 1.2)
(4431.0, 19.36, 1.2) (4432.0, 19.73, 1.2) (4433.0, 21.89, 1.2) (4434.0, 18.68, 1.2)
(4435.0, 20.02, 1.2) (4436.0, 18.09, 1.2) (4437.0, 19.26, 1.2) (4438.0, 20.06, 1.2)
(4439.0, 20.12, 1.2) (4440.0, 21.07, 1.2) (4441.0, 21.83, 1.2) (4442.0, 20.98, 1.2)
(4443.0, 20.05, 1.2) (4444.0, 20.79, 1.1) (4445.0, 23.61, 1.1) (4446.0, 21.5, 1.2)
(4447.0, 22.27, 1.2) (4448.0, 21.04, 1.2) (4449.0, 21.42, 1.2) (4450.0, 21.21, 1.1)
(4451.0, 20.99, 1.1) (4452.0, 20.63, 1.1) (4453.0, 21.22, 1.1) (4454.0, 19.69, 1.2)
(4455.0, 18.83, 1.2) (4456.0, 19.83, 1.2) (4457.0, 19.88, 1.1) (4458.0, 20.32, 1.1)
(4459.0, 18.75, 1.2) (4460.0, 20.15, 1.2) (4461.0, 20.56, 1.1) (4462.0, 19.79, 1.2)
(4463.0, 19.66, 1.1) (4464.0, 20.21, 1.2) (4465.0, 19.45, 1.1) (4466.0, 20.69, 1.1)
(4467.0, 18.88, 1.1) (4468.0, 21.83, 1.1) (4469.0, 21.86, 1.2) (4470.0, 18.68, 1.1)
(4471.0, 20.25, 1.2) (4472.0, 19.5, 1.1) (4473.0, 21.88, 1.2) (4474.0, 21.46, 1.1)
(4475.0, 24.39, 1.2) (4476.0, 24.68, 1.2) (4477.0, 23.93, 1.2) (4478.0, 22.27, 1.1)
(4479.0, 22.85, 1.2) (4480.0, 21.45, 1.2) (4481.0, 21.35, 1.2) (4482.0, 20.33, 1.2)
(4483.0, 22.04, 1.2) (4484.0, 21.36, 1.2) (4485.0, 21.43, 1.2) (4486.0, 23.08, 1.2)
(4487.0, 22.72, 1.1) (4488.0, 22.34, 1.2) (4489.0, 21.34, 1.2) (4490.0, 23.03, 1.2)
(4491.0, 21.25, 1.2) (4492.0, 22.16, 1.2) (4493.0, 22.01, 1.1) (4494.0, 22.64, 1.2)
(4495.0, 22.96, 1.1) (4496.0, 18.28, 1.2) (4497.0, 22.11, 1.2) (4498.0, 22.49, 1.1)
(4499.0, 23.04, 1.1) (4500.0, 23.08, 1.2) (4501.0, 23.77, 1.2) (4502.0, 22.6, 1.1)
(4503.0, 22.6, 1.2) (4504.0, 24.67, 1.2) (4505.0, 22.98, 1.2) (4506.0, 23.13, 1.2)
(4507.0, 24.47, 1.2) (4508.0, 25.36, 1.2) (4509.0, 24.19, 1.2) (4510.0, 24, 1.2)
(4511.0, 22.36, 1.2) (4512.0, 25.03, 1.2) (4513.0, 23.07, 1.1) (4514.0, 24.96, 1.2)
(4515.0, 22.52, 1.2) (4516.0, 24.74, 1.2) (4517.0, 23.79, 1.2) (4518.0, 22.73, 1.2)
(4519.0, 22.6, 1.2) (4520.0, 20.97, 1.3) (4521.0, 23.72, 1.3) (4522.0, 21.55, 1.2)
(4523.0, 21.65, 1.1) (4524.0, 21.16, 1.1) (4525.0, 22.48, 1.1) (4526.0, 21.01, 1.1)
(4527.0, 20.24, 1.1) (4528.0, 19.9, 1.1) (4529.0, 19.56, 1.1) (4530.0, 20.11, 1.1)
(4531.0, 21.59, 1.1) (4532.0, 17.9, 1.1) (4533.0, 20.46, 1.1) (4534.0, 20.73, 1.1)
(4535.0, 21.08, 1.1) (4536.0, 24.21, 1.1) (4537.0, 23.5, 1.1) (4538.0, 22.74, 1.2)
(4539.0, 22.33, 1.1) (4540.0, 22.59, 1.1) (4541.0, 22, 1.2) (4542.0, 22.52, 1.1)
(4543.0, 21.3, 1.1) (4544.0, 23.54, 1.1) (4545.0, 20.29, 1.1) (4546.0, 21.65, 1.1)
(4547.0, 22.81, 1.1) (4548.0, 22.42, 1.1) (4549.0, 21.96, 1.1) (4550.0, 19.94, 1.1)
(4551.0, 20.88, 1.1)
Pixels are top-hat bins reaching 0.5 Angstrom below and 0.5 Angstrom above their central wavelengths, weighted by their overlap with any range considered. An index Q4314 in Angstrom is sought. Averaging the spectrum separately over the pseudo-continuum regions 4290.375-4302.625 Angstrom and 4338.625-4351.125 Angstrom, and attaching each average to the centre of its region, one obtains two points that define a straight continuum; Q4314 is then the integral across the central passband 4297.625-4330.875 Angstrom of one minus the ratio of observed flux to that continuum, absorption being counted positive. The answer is 1.3 Angstrom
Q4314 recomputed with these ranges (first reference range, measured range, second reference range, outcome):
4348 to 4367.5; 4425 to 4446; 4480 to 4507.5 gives 0.5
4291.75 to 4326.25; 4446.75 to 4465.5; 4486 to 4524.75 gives 0.6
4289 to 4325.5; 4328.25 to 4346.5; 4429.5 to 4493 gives -1.4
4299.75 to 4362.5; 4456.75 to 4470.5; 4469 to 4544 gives 0.6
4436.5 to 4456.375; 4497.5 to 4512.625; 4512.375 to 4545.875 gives -1.4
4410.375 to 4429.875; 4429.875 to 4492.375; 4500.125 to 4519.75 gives 3.1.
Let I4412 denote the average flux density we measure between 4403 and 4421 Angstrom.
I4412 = 19.6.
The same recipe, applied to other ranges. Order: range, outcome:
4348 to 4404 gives 18.9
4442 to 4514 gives 21.8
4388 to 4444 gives 19.8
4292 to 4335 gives 16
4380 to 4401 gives 18.4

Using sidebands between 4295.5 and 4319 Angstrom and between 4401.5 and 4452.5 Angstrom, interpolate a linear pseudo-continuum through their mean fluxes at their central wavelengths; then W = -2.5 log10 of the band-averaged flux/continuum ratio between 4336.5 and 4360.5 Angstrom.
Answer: -0.07 mag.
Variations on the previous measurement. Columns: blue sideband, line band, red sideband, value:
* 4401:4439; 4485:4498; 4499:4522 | 0.03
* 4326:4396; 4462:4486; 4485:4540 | 0.00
